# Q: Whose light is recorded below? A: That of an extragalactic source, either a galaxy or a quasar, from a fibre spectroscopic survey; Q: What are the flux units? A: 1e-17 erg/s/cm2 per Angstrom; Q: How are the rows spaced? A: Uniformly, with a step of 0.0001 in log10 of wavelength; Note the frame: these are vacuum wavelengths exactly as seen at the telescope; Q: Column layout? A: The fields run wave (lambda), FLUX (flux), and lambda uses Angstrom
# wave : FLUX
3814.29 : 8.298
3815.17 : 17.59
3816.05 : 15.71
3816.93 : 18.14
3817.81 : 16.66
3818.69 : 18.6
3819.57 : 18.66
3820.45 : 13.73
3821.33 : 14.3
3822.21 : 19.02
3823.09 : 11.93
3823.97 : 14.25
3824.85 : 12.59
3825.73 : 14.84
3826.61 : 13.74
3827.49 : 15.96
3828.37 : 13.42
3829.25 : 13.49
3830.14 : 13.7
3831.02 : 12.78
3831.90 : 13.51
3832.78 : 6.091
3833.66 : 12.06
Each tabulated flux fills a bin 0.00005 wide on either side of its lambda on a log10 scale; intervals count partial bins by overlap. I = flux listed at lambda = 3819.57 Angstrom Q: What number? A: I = 18.66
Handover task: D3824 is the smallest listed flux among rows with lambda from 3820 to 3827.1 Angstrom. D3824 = 11.93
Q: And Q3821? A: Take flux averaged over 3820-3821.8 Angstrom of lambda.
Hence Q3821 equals 14.1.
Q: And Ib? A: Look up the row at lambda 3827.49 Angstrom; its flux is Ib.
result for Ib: 15.96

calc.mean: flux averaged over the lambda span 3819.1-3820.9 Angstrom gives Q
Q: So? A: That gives 16.2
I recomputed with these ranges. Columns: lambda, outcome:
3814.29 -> 8.298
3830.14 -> 13.7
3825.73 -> 14.84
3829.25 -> 13.49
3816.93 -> 18.14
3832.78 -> 6.091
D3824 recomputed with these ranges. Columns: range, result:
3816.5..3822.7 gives 13.73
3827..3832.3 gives 12.78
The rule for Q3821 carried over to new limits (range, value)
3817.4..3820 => 18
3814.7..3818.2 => 16.9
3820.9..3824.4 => 14.9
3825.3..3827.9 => 14.8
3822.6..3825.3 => 13.1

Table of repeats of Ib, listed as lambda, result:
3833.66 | 12.06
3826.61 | 13.74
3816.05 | 15.71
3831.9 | 13.51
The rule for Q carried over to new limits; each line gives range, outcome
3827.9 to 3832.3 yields 13.4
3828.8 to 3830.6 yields 13.6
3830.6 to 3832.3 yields 13.2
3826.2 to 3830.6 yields 14.1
